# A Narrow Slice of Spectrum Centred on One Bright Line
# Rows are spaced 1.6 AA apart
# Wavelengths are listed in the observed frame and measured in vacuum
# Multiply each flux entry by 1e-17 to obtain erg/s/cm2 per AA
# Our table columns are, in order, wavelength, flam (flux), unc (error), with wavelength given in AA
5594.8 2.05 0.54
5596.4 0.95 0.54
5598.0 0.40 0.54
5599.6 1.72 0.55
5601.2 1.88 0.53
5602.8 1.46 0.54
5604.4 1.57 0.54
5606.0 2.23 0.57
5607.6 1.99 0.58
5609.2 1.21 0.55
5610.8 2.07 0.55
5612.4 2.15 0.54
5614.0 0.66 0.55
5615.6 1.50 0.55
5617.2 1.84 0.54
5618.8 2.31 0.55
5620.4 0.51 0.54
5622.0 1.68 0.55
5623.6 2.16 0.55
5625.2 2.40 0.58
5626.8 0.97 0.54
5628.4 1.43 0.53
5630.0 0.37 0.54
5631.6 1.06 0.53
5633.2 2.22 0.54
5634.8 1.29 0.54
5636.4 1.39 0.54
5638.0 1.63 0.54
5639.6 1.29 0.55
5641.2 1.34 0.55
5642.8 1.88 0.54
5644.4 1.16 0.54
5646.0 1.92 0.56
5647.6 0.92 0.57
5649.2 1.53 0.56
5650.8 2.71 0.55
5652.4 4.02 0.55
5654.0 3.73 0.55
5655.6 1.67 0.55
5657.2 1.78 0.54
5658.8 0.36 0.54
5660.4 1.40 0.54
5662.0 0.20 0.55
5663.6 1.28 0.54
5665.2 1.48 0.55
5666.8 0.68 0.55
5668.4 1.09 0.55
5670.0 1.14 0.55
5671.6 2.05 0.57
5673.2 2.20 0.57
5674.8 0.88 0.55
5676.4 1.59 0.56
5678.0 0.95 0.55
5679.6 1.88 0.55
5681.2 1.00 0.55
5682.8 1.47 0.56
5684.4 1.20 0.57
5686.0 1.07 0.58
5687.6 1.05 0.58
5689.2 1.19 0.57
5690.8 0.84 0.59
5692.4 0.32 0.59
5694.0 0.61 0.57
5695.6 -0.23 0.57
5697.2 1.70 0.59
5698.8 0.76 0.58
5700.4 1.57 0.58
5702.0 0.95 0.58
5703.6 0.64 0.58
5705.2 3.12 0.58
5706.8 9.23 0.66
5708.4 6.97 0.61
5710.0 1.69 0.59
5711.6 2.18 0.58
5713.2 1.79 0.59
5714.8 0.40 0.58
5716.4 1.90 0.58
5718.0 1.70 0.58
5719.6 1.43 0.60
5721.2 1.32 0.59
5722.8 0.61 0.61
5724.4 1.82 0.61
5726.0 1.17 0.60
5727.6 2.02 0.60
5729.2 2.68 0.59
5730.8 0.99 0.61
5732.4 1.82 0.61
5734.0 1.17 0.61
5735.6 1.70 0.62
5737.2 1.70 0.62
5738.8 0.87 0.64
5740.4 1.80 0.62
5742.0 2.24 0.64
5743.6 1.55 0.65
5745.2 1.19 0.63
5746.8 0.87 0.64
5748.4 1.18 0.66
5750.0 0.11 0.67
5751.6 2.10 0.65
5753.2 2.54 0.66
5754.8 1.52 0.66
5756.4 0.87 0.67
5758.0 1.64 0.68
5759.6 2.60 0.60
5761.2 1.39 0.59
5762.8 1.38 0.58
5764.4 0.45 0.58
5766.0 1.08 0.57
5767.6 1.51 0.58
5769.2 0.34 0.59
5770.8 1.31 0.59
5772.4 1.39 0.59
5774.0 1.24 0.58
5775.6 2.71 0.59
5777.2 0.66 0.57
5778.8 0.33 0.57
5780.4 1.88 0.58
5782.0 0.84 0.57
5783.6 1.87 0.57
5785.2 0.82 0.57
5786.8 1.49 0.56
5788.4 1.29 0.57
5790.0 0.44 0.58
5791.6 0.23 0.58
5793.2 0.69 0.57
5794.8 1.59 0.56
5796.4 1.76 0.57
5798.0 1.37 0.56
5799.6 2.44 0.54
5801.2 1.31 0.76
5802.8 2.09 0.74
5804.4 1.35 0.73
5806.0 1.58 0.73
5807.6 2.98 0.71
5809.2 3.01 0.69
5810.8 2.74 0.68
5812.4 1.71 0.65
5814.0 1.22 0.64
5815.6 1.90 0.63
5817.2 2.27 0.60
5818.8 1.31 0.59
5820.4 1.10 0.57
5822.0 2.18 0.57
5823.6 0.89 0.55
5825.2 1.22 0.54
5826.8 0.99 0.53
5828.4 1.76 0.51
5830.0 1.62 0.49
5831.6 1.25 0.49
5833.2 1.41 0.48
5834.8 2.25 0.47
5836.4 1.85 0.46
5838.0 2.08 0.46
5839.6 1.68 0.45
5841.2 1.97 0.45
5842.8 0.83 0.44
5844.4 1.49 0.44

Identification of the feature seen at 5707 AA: [O III] 5007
